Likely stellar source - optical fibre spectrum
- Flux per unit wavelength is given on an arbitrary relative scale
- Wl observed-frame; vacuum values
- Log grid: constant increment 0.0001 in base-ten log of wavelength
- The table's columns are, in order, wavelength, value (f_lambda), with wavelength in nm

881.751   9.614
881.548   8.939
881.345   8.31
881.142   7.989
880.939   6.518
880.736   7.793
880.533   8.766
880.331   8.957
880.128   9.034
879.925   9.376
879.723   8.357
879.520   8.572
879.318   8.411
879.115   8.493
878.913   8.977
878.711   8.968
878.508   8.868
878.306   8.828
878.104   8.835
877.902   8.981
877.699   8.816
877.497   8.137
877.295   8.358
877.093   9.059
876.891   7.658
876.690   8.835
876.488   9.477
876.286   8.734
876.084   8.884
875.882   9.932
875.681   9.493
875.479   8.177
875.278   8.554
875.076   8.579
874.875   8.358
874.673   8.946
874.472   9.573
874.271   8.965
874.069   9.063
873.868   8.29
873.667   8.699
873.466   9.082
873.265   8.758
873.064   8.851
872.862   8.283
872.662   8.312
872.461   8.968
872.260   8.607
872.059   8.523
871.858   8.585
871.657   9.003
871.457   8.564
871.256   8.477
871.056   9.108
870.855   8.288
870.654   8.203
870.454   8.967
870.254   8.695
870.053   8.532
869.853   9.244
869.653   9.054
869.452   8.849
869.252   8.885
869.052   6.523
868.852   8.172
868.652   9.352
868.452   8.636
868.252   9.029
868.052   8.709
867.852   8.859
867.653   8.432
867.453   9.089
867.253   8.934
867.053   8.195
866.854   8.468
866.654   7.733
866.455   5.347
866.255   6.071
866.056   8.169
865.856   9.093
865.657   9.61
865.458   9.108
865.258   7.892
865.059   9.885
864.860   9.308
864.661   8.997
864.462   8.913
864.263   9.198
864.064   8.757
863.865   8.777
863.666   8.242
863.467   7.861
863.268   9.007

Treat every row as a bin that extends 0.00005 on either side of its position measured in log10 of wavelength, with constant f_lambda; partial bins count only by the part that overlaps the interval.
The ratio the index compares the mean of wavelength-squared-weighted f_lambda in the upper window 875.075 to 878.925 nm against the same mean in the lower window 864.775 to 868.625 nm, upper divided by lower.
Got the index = 1.07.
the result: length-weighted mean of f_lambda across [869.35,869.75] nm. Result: 8.94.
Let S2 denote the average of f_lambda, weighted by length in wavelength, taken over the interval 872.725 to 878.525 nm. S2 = 8.79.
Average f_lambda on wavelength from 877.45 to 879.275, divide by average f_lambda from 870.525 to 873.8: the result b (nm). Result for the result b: 1.01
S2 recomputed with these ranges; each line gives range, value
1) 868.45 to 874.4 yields 8.66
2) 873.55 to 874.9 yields 8.87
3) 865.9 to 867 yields 7.3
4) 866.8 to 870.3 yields 8.65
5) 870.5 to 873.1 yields 8.6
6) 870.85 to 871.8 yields 8.73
